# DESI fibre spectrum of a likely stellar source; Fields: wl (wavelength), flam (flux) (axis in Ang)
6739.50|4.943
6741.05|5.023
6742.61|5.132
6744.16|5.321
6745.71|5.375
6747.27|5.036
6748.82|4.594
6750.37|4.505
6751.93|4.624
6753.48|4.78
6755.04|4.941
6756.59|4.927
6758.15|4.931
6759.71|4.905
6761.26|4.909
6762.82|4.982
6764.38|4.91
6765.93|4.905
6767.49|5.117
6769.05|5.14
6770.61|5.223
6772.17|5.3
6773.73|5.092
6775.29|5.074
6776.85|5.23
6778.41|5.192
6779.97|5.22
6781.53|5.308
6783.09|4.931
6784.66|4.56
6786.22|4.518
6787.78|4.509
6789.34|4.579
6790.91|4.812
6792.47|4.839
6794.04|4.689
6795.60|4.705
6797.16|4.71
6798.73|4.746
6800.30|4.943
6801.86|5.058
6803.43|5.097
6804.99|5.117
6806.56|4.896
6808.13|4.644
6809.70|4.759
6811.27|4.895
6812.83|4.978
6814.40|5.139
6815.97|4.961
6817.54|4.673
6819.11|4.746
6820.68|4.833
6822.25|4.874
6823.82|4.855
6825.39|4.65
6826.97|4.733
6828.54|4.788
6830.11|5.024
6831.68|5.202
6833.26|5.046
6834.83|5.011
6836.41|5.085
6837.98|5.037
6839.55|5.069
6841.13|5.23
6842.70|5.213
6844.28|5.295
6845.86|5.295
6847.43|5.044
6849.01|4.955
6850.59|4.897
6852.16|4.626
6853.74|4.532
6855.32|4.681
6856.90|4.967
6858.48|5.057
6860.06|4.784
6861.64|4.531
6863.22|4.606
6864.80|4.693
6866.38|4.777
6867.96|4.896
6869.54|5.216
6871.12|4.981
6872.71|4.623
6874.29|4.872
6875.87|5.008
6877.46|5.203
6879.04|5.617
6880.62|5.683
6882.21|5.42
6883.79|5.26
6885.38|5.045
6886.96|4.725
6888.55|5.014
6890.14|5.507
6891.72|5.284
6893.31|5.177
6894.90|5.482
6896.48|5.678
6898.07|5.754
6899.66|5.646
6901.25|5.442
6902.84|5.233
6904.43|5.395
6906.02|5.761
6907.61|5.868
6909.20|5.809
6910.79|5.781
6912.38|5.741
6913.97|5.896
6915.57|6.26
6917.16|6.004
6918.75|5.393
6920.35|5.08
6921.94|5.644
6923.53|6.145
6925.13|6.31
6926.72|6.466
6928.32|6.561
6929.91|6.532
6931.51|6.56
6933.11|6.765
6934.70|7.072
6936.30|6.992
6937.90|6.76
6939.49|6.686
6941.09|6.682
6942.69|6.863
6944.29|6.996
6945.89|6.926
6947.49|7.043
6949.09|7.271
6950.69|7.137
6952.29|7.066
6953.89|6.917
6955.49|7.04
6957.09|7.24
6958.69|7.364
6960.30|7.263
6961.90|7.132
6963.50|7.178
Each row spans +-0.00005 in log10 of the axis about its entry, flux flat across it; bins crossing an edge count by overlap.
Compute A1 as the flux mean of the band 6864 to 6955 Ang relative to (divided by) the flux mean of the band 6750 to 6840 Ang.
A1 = 1.20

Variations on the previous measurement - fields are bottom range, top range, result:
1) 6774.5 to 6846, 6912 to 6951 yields 1.31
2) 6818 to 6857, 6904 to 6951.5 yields 1.29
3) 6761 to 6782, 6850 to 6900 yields 0.99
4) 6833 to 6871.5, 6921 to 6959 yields 1.37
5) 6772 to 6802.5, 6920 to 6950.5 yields 1.36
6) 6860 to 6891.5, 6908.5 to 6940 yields 1.24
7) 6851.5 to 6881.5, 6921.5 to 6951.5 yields 1.37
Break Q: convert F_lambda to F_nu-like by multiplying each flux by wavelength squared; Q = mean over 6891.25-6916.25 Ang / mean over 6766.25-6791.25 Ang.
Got 1.17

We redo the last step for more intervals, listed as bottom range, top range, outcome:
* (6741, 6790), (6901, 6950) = 1.32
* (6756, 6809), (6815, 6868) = 1.01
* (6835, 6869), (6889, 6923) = 1.16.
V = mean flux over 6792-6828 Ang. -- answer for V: 4.85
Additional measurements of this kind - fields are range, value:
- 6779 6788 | 4.87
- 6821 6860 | 4.96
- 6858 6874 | 4.81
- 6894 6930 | 5.81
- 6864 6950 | 5.81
